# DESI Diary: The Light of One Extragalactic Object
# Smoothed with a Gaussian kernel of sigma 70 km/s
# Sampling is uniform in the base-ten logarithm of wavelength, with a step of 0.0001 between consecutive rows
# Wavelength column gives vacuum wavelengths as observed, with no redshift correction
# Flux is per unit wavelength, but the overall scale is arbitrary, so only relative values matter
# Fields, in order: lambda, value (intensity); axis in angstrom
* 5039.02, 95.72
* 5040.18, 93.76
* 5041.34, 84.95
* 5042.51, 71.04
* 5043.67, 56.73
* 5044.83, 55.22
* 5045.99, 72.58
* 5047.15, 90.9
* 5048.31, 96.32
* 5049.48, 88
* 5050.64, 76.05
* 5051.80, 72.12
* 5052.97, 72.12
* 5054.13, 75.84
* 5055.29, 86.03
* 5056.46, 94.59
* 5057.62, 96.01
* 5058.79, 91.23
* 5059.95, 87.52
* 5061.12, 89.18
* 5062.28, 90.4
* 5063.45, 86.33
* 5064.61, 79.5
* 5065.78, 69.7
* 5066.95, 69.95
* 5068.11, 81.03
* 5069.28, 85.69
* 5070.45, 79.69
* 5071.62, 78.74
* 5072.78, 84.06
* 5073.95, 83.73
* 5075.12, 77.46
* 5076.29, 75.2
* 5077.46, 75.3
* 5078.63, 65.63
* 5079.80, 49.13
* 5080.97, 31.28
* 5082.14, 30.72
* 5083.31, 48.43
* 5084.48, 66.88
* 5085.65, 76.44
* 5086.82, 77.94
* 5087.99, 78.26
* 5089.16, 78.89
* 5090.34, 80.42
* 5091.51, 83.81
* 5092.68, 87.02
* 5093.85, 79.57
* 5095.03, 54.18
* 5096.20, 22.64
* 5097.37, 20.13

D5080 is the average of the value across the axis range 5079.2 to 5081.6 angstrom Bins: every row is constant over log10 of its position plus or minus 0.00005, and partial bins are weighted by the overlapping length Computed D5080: 40.2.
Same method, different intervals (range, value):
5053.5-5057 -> 85.2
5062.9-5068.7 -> 77.3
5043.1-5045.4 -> 56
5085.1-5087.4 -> 77.2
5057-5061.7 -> 91.1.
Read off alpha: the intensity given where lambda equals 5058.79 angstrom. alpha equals 91.23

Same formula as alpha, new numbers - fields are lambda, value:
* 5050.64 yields 76.05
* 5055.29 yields 86.03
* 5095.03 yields 54.18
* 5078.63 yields 65.63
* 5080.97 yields 31.28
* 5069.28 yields 85.69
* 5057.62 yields 96.01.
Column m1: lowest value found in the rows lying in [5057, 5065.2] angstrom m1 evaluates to 79.5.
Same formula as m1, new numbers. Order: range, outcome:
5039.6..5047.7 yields 55.22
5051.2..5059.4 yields 72.12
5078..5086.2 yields 30.72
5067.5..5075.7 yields 77.46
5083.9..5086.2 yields 66.88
